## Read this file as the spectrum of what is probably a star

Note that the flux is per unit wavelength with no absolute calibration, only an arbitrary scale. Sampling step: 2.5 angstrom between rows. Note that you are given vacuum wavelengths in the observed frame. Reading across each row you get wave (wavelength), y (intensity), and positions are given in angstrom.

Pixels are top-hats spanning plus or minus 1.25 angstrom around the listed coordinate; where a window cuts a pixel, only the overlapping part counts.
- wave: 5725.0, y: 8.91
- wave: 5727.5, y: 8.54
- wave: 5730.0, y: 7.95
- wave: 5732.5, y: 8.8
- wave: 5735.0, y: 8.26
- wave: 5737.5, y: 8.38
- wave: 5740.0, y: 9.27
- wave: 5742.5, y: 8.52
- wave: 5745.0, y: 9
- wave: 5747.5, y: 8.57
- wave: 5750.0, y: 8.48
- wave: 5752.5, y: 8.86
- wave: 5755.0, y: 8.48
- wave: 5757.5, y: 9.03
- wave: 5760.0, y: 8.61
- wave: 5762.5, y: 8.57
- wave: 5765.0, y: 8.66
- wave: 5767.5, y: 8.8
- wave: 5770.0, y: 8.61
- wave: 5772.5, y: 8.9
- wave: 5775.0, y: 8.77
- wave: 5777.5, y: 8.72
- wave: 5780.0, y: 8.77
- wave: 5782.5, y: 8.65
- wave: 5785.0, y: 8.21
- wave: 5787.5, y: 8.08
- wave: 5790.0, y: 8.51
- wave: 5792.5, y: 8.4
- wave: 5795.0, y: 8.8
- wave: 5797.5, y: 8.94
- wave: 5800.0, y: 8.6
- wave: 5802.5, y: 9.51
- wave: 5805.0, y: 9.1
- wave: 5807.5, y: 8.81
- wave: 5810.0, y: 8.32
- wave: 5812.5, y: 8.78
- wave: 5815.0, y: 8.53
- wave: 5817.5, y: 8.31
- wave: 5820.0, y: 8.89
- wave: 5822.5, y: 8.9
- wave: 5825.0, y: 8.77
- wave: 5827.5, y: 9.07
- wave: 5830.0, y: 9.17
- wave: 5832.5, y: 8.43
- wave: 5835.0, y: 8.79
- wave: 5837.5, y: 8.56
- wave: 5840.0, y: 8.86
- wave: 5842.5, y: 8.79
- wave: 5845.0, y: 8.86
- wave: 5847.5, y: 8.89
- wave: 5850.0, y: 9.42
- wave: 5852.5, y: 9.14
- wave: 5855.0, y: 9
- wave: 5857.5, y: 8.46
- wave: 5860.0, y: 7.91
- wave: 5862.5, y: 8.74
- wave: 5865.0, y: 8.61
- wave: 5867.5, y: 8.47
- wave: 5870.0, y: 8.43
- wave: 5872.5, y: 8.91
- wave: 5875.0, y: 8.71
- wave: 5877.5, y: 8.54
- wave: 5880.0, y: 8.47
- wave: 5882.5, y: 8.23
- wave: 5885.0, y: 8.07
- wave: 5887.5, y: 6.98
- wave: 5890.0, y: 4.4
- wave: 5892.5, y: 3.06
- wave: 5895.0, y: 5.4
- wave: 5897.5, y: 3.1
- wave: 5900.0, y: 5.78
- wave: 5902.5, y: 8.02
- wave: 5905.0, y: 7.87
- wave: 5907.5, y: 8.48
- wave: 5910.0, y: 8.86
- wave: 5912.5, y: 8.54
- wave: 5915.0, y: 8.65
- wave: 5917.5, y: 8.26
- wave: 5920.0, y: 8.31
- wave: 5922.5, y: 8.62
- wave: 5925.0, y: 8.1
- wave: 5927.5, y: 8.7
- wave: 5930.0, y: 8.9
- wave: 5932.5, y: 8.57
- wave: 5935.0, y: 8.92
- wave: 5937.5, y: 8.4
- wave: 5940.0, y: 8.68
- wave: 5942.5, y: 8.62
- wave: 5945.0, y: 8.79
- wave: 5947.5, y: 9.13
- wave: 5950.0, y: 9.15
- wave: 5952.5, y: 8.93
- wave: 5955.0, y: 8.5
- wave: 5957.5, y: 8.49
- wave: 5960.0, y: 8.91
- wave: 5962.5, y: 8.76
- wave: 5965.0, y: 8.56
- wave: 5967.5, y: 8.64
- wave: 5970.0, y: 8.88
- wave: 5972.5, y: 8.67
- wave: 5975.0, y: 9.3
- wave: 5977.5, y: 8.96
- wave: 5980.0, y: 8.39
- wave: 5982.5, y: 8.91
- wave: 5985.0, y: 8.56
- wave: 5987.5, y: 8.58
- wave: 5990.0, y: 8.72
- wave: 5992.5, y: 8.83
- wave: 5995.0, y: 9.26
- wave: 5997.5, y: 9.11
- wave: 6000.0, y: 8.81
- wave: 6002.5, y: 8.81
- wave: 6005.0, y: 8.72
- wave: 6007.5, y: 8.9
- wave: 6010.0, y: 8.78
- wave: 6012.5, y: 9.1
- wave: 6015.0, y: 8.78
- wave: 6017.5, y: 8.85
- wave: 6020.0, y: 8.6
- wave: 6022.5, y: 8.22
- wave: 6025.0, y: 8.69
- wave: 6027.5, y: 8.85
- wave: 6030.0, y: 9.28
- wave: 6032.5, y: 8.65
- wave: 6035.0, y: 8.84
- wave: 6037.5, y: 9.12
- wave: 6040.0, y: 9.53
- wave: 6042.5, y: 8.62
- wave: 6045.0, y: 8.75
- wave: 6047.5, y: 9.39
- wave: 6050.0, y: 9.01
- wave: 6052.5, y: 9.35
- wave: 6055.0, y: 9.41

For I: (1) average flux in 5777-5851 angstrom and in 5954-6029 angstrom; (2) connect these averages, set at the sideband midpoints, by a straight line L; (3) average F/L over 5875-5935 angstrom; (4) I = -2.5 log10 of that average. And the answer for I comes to 0.16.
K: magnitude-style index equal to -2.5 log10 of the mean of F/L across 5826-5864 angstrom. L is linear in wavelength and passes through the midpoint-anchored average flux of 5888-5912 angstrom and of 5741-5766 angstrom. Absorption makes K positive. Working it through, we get -0.23 mag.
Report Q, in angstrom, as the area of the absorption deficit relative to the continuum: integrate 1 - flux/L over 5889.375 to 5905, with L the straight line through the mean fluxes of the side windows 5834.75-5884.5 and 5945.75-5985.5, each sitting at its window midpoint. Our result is 6.3 angstrom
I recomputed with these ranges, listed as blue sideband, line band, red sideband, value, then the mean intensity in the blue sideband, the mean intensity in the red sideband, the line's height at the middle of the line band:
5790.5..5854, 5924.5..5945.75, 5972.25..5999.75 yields 0.02 mag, 8.82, 8.85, 8.84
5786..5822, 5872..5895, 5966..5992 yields 0.22 mag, 8.69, 8.76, 8.72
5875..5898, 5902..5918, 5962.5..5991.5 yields -0.19 mag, 6.49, 8.74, 7.07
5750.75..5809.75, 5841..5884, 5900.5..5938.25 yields -0.02 mag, 8.7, 8.43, 8.54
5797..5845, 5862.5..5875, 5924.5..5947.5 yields 0.01 mag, 8.8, 8.68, 8.75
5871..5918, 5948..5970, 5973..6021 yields -0.06 mag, 7.27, 8.84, 8.26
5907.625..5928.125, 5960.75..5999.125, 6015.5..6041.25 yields -0.01 mag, 8.5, 8.86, 8.7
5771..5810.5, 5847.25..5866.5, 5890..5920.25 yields -0.15 mag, 8.7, 6.88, 7.65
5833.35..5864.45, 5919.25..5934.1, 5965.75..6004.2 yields 0.03 mag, 8.78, 8.82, 8.8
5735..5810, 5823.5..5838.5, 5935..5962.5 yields -0.01 mag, 8.7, 8.77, 8.72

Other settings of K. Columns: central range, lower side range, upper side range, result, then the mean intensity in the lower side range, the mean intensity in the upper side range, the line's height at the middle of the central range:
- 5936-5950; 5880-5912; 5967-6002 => -0.125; 6.64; 8.83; 7.81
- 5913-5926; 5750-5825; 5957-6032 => 0.045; 8.69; 8.8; 8.76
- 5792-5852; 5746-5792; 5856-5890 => -0.052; 8.62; 8.21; 8.41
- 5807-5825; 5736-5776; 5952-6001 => 0.011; 8.72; 8.79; 8.74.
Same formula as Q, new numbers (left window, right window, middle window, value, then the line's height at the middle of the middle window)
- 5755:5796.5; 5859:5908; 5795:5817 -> -1.5 angstrom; 8.25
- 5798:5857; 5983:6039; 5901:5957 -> 1.6 angstrom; 8.83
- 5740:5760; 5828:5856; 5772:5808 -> 0.4 angstrom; 8.81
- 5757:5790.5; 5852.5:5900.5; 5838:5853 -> -2.3 angstrom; 7.77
